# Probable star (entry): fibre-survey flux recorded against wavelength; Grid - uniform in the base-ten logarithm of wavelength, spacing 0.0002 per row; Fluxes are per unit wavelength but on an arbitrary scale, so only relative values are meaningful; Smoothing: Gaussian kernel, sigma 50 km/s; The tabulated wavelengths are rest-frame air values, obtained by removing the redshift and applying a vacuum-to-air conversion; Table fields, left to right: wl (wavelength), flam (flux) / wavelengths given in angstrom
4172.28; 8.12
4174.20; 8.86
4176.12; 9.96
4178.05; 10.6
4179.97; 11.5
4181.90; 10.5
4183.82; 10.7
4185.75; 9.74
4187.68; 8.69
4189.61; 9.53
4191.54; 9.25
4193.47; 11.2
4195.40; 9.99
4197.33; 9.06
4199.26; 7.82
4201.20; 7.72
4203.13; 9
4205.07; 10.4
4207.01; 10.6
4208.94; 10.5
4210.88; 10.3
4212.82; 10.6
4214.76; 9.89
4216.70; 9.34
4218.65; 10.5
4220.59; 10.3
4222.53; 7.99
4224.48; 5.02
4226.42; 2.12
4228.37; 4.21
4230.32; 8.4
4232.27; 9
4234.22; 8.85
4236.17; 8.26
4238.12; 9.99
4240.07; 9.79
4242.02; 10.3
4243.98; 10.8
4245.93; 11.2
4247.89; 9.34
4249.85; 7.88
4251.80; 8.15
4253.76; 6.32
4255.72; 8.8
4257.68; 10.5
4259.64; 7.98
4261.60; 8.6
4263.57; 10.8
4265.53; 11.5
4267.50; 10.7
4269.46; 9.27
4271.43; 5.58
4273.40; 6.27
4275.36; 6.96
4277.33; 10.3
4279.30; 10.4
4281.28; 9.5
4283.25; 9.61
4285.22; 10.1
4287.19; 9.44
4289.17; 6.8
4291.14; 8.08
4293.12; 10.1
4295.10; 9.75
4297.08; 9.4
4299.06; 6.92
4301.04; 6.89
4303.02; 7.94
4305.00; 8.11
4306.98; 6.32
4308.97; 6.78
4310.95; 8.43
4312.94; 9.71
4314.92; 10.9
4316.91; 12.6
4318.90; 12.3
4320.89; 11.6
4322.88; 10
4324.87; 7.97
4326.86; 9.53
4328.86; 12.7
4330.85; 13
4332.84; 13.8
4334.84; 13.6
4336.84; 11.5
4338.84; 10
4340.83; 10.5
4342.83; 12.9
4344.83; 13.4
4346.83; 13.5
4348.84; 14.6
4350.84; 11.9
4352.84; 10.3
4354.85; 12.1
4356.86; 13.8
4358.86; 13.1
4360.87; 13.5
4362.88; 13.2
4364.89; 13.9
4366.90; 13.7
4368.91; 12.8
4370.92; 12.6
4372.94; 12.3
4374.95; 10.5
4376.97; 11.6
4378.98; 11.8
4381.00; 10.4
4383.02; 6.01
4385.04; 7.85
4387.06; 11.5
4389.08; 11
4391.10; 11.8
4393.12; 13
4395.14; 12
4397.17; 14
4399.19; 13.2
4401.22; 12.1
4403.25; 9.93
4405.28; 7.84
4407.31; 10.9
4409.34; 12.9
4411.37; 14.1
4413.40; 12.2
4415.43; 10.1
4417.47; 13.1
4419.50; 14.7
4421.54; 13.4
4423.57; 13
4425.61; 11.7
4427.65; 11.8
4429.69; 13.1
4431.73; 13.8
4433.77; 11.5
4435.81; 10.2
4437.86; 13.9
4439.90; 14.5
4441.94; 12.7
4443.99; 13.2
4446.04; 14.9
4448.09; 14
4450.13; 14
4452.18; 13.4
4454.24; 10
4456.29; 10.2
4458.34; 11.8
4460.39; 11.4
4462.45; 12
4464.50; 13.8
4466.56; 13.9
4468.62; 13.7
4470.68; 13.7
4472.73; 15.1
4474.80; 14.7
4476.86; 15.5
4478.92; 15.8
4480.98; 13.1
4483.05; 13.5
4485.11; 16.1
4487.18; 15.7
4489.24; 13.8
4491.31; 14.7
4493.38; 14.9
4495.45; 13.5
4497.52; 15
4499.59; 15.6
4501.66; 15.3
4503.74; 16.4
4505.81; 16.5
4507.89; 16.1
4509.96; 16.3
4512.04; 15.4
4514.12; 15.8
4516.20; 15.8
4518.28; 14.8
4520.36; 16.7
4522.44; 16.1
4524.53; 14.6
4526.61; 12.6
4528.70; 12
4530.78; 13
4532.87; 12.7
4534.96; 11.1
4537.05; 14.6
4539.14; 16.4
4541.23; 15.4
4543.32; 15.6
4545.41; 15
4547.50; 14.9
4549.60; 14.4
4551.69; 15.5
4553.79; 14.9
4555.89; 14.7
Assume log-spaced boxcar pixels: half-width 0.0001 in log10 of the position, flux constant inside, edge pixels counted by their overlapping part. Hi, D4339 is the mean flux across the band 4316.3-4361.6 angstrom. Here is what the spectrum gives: 12.1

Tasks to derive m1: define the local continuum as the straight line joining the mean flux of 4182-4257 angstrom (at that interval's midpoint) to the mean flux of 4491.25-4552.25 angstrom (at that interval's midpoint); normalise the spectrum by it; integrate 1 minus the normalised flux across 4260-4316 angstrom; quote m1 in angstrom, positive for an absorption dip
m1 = 8.5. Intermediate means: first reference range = 9.01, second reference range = 14.9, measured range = 8.75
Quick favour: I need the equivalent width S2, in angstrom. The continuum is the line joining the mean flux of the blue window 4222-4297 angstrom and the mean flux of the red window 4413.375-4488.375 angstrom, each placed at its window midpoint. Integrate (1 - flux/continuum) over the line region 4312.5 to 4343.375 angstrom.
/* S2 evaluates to -3.4 angstrom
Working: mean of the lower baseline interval 8.66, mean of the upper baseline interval 13.2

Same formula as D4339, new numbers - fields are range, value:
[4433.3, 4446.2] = 12.9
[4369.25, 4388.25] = 10.6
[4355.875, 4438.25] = 12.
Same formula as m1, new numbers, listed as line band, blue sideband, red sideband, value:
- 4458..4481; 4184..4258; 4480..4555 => 0.2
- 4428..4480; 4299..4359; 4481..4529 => 2.5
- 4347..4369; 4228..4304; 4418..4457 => -4.0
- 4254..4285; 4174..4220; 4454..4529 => 5.4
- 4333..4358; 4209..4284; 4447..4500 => -3.2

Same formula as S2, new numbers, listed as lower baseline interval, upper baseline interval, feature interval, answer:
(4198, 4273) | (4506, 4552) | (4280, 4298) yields 1.3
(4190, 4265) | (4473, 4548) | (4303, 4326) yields 2.9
